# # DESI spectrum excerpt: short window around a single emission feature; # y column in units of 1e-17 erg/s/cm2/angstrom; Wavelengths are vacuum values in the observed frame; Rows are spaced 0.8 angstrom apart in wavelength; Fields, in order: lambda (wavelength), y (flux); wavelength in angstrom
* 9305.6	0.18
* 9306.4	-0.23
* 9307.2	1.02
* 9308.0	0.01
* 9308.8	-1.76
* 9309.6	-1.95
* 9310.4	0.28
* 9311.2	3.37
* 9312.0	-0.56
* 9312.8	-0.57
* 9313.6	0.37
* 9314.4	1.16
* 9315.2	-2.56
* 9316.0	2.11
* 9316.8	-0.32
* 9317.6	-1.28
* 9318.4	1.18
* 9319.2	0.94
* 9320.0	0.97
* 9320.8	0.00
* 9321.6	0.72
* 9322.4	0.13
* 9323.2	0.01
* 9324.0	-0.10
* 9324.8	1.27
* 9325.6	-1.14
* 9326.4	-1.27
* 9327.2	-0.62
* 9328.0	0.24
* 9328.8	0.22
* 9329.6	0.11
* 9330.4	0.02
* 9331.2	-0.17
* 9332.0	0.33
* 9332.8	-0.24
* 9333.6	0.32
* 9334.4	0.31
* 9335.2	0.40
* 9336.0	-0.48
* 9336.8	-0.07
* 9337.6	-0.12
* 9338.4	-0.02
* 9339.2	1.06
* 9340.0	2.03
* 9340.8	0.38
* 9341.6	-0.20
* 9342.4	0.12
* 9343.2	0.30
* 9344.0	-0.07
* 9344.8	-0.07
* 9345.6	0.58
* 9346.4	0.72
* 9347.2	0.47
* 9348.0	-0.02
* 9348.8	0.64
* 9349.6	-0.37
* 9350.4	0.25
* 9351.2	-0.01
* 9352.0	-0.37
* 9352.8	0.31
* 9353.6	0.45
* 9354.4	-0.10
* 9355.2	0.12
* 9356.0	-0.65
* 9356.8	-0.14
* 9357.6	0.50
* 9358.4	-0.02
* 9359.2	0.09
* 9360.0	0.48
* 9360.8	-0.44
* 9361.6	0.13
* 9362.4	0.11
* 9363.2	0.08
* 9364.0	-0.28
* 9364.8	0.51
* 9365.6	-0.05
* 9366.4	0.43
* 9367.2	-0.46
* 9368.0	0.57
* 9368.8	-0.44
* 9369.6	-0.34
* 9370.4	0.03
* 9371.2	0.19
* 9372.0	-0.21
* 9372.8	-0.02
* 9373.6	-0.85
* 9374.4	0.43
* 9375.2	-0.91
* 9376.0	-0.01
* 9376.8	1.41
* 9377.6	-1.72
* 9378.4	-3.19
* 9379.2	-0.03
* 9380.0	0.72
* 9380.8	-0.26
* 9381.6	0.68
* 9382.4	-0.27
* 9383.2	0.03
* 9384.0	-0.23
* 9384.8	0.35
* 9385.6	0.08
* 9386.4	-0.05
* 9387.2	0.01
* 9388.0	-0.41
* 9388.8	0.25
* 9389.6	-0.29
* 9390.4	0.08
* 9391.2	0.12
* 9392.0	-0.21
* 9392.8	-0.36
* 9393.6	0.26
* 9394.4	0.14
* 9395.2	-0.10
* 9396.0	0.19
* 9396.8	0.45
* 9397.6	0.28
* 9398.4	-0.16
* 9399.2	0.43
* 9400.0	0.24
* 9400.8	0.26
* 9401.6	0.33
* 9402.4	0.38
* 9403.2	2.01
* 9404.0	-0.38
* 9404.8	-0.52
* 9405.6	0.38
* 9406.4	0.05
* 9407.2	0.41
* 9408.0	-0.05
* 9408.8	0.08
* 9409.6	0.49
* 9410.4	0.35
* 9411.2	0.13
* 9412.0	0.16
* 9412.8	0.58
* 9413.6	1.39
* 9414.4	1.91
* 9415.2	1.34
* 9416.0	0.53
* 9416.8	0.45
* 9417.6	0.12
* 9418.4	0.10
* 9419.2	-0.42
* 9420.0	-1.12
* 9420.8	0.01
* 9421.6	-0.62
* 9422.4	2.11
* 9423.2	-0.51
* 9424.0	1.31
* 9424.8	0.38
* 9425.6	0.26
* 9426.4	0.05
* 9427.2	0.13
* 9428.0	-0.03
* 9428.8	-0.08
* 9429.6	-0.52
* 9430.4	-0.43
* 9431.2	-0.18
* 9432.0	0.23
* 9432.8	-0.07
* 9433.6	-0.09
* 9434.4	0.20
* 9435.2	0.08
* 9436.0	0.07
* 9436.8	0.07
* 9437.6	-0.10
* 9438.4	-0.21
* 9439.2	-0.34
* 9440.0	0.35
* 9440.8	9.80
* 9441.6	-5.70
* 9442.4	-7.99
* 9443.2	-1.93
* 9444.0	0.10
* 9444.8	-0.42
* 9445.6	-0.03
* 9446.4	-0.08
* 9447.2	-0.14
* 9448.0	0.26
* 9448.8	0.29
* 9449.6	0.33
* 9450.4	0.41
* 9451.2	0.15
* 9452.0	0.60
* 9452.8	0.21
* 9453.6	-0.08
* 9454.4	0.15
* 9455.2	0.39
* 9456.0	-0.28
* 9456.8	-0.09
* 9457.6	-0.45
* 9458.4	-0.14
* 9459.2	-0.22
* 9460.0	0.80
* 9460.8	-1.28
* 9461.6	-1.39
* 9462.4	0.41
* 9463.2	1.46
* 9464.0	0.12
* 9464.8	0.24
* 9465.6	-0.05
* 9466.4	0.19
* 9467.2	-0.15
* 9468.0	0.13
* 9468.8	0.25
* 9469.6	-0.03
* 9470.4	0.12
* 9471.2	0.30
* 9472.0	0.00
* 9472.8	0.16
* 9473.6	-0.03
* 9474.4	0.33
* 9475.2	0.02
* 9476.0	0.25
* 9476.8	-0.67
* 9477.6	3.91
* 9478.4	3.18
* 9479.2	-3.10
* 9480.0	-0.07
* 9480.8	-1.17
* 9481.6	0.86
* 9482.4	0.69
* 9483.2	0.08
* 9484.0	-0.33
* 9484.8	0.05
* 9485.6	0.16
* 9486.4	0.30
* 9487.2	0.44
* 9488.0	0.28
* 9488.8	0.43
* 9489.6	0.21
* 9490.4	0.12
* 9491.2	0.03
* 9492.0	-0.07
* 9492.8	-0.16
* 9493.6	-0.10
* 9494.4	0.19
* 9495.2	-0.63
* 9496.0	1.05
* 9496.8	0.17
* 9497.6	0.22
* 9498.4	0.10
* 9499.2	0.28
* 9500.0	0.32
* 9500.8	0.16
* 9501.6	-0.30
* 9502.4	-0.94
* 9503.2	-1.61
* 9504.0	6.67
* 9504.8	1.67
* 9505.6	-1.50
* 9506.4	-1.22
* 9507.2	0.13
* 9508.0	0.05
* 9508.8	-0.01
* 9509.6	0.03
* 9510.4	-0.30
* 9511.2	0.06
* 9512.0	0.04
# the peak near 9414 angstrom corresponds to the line H-beta 4861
